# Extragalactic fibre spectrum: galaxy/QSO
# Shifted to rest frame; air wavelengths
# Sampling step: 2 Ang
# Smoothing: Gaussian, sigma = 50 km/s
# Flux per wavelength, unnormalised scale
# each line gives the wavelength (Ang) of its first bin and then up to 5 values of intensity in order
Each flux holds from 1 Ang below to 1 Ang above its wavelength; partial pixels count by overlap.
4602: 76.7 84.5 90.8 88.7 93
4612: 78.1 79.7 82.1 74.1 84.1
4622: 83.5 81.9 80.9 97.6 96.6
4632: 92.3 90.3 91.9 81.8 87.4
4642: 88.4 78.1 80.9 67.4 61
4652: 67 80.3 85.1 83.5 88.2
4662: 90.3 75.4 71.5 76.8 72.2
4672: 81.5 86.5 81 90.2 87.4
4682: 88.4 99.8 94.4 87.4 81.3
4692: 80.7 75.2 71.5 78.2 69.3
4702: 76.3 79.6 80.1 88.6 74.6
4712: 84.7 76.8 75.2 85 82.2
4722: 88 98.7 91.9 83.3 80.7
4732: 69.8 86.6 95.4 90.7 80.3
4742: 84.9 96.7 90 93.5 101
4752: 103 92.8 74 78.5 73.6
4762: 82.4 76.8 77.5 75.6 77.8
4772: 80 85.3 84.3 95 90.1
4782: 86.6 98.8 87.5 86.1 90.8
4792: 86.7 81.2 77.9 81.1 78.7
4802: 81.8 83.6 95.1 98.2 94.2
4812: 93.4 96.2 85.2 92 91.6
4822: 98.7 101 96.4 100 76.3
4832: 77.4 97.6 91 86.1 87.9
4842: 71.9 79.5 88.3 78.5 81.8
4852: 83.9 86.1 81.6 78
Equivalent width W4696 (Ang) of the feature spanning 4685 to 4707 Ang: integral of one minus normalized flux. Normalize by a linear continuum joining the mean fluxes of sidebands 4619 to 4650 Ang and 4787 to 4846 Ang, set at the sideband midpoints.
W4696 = 1.7 Ang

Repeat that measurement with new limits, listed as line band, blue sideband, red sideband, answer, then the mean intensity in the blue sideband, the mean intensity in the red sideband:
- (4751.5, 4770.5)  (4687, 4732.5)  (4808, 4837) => 1.2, 81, 92.4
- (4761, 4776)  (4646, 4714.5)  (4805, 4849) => 1.1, 80.4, 89.8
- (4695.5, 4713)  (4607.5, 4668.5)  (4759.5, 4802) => 1.0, 82.5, 83.6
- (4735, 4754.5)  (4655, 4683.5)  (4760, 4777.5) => -2.9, 83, 80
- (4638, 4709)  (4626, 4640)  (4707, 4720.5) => 4.0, 90.7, 81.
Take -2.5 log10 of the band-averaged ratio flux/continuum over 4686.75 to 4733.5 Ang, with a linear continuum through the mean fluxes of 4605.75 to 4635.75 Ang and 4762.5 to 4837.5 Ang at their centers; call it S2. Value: 0.08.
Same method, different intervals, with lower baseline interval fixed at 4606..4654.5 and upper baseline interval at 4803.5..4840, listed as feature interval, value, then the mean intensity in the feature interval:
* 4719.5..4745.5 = 0.01 mag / 87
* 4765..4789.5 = 0.05 mag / 85.5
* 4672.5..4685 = -0.04 mag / 88.6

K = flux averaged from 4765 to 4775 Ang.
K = 79.2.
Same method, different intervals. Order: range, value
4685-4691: 87.7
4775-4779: 89.7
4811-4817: 91.6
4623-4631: 89.2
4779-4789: 89.8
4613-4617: 80.9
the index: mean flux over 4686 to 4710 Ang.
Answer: 79.4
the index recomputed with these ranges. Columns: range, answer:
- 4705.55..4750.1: 85.8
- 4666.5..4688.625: 85.6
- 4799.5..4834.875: 91.1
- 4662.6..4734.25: 82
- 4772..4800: 86.5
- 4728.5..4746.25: 85.9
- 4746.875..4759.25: 90.1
